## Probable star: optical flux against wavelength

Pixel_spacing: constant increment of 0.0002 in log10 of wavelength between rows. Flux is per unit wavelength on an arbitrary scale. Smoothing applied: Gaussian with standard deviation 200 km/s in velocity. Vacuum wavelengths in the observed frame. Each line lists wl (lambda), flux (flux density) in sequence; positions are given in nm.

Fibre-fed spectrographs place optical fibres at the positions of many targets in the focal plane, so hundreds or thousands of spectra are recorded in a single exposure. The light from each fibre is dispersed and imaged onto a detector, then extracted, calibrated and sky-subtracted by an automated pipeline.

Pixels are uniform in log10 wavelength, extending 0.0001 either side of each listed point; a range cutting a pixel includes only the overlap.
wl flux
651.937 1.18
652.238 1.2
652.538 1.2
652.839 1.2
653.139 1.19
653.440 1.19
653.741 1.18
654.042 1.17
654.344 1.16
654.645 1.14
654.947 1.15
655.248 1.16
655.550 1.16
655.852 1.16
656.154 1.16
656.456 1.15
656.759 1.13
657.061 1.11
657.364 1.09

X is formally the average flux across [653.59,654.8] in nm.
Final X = 1.16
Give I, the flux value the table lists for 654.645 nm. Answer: 1.14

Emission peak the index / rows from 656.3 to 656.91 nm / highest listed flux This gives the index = 1.15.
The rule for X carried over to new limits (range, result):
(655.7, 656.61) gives 1.16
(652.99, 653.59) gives 1.19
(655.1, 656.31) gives 1.16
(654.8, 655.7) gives 1.16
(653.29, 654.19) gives 1.18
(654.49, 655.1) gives 1.15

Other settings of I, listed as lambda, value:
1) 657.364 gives 1.09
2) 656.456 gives 1.15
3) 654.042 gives 1.17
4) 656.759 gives 1.13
